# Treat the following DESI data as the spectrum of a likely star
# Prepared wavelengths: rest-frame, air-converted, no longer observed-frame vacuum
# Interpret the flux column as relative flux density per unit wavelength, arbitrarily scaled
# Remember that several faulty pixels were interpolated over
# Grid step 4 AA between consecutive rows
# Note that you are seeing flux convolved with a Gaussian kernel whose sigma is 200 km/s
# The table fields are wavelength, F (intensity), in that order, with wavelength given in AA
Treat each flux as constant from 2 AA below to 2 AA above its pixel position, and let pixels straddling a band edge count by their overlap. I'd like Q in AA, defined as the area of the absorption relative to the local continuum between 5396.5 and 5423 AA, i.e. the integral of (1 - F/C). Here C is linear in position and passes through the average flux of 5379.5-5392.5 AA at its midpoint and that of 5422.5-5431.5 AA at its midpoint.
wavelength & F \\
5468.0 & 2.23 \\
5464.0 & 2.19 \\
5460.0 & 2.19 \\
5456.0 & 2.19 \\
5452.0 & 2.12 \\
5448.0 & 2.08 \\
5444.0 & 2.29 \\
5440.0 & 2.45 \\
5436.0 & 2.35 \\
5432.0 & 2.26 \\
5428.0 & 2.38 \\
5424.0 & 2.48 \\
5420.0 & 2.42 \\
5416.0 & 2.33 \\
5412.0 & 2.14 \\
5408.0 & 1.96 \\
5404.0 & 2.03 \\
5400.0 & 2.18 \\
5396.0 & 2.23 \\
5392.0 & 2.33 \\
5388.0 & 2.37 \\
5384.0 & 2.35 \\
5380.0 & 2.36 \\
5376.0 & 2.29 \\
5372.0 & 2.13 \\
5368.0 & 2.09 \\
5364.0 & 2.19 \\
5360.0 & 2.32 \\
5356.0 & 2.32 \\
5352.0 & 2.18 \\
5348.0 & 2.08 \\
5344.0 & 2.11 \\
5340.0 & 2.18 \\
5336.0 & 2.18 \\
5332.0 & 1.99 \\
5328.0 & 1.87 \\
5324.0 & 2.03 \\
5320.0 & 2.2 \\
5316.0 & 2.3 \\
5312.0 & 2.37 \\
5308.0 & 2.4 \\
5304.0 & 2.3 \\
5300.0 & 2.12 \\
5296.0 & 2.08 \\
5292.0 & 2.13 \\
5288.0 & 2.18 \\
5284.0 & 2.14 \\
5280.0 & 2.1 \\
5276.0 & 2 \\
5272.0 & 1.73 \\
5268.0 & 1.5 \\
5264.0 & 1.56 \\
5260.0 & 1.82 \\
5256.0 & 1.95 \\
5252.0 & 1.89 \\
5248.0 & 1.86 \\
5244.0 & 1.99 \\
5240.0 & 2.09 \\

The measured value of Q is 2.1 AA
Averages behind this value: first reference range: 2.35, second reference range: 2.4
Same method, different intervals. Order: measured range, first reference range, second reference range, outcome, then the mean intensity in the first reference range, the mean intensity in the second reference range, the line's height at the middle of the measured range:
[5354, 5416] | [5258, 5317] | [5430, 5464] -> -1.74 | 2.04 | 2.24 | 2.16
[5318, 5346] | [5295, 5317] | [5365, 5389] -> 2.28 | 2.27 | 2.26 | 2.26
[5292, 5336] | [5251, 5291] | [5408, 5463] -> -3.86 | 1.89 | 2.27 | 1.99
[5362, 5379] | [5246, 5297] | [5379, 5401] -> 0.43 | 1.92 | 2.31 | 2.24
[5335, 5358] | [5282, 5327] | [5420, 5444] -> 0.84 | 2.2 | 2.38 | 2.26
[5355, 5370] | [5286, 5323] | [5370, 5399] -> 0.32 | 2.23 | 2.29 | 2.27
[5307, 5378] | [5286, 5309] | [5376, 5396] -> 2.75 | 2.19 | 2.33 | 2.26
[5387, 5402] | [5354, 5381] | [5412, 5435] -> 0.14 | 2.24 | 2.35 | 2.29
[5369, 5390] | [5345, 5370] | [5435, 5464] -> -0.84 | 2.19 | 2.23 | 2.2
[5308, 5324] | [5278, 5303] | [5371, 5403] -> -0.75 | 2.13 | 2.28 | 2.17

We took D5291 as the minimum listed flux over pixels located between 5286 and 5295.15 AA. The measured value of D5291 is 2.13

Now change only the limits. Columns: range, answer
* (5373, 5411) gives 1.96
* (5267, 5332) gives 1.5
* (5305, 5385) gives 1.87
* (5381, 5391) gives 2.35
